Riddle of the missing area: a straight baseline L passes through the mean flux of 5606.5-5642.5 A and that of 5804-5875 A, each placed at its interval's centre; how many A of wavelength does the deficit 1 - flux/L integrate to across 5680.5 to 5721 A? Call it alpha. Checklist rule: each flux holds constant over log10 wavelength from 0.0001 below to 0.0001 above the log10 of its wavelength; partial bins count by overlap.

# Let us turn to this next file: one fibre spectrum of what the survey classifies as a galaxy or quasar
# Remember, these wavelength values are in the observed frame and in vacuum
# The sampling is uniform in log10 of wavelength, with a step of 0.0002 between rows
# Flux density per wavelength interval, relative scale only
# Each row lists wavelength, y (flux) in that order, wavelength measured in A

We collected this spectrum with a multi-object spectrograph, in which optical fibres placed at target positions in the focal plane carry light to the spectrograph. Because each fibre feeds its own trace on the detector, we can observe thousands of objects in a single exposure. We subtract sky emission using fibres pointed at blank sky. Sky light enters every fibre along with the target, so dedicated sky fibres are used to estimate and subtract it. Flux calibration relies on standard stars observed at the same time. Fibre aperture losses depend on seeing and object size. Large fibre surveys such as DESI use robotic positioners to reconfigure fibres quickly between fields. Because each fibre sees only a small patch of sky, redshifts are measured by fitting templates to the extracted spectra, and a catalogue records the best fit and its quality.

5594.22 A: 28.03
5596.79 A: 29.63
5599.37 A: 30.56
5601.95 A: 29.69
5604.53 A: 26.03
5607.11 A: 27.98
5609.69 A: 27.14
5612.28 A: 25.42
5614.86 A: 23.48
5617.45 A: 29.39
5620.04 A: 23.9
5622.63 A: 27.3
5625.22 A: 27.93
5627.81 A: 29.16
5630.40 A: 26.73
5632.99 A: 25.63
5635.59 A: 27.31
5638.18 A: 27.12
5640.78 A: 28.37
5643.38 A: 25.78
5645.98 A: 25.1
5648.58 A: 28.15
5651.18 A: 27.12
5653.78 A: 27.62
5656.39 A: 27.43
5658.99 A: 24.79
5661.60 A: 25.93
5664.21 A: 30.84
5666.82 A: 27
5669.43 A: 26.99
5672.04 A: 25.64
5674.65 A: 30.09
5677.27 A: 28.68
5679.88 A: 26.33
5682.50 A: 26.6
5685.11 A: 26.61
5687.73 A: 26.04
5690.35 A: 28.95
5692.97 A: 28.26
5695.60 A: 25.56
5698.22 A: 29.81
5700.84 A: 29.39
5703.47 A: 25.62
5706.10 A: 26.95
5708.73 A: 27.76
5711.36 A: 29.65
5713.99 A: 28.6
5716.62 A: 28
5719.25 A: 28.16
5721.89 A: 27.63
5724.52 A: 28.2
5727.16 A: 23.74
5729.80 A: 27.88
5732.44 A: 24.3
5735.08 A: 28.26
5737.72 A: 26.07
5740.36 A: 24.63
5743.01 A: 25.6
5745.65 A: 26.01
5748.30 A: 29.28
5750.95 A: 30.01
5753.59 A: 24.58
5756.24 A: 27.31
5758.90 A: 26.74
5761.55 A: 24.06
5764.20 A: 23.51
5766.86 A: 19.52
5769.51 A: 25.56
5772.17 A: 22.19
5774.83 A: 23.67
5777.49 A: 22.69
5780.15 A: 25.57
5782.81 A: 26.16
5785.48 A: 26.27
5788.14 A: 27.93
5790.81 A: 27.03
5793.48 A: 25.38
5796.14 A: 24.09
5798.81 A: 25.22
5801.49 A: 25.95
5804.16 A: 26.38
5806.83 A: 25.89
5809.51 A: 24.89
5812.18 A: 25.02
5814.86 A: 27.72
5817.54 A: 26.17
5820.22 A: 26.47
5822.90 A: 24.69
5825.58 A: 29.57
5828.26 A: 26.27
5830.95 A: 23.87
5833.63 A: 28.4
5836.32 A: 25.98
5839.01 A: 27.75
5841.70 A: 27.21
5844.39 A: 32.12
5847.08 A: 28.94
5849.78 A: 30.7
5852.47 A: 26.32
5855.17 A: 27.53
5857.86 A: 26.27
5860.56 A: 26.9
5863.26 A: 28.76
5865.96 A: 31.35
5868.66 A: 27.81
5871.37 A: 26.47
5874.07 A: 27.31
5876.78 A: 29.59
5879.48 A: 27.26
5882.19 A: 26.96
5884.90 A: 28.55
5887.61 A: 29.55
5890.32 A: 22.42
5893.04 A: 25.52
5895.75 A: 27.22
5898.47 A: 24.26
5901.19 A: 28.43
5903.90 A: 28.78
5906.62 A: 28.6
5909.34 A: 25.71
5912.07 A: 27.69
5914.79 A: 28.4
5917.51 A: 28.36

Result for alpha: -1.0 A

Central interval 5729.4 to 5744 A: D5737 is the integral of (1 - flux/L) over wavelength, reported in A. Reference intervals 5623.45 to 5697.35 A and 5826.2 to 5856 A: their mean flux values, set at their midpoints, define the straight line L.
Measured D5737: 0.8 A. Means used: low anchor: 27.2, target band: 26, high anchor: 27.8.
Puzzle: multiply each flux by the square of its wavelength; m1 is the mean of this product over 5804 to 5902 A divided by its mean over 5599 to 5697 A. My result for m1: 1.08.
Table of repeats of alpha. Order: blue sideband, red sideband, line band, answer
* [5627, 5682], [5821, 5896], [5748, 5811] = 4.7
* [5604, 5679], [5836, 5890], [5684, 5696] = 0.0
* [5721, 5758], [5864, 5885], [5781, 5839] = 2.7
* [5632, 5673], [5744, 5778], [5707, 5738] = -2.0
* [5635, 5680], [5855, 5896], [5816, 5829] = 0.4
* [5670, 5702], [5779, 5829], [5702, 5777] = 2.3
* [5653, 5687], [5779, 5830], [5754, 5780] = 2.4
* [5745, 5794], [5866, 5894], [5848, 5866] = -0.7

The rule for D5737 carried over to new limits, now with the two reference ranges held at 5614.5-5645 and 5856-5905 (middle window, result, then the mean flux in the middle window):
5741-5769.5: 1.61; 25.6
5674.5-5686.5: -0.18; 27.4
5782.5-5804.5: 0.98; 26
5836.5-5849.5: -0.73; 28.9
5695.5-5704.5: -0.29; 27.9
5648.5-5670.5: -0.24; 27.3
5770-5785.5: 1.64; 24.3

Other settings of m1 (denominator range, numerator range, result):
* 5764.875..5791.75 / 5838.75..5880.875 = 1.18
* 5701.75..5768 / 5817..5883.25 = 1.09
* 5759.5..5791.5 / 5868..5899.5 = 1.14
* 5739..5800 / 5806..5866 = 1.10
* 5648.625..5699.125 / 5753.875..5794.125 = 0.94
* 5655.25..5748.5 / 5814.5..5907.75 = 1.07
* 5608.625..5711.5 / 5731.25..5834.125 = 0.99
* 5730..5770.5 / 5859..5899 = 1.11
